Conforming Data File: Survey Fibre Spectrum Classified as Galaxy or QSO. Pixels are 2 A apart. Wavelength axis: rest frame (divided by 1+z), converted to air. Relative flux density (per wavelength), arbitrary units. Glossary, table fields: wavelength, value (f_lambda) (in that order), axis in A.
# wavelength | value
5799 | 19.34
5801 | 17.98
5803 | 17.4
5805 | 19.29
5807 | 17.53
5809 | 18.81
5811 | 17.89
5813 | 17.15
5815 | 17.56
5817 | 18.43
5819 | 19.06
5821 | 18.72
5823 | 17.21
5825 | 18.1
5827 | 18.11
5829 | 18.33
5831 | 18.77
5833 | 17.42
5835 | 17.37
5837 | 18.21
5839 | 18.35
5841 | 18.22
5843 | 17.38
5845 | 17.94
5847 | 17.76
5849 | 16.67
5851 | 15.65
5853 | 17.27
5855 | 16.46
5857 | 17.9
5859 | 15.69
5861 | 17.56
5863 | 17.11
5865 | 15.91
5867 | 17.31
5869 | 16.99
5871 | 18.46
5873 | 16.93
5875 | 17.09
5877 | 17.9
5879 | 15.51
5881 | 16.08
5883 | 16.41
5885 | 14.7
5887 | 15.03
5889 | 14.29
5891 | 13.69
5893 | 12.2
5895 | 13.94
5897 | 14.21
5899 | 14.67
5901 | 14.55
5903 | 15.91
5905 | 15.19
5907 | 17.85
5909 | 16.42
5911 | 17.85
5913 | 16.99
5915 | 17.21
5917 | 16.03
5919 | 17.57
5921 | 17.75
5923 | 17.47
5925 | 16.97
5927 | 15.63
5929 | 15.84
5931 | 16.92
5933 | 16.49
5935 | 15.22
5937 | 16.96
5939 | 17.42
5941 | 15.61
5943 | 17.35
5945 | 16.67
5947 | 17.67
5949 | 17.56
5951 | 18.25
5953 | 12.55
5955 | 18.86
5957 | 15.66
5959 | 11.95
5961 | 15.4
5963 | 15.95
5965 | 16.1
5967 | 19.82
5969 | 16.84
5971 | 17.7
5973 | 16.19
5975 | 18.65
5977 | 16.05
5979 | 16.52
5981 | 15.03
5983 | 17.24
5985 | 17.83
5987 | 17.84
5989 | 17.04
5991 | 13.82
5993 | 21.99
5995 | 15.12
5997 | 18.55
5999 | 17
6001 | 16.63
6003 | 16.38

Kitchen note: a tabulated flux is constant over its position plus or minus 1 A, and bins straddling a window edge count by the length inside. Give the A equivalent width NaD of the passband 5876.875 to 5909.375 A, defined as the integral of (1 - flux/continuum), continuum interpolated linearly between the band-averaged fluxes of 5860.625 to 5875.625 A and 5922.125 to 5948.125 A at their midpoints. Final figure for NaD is 3.5 A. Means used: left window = 17.2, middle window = 15.1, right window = 16.6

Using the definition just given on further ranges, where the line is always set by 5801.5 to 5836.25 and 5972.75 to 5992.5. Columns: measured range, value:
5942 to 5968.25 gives 0.84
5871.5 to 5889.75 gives 1.55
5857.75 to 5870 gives 0.64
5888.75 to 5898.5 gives 2.12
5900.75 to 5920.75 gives 0.76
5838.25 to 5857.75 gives 0.54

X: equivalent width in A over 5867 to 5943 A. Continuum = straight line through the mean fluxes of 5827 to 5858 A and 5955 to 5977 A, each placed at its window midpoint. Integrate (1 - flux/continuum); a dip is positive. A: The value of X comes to 4.0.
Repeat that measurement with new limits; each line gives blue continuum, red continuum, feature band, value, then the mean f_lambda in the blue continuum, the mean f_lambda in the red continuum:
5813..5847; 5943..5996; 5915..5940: 0.59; 18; 16.7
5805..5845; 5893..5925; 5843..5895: 2.30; 18.1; 16.1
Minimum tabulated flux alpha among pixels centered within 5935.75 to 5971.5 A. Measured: 11.95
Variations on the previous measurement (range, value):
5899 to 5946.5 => 14.55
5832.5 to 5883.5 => 15.51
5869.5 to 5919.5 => 12.2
